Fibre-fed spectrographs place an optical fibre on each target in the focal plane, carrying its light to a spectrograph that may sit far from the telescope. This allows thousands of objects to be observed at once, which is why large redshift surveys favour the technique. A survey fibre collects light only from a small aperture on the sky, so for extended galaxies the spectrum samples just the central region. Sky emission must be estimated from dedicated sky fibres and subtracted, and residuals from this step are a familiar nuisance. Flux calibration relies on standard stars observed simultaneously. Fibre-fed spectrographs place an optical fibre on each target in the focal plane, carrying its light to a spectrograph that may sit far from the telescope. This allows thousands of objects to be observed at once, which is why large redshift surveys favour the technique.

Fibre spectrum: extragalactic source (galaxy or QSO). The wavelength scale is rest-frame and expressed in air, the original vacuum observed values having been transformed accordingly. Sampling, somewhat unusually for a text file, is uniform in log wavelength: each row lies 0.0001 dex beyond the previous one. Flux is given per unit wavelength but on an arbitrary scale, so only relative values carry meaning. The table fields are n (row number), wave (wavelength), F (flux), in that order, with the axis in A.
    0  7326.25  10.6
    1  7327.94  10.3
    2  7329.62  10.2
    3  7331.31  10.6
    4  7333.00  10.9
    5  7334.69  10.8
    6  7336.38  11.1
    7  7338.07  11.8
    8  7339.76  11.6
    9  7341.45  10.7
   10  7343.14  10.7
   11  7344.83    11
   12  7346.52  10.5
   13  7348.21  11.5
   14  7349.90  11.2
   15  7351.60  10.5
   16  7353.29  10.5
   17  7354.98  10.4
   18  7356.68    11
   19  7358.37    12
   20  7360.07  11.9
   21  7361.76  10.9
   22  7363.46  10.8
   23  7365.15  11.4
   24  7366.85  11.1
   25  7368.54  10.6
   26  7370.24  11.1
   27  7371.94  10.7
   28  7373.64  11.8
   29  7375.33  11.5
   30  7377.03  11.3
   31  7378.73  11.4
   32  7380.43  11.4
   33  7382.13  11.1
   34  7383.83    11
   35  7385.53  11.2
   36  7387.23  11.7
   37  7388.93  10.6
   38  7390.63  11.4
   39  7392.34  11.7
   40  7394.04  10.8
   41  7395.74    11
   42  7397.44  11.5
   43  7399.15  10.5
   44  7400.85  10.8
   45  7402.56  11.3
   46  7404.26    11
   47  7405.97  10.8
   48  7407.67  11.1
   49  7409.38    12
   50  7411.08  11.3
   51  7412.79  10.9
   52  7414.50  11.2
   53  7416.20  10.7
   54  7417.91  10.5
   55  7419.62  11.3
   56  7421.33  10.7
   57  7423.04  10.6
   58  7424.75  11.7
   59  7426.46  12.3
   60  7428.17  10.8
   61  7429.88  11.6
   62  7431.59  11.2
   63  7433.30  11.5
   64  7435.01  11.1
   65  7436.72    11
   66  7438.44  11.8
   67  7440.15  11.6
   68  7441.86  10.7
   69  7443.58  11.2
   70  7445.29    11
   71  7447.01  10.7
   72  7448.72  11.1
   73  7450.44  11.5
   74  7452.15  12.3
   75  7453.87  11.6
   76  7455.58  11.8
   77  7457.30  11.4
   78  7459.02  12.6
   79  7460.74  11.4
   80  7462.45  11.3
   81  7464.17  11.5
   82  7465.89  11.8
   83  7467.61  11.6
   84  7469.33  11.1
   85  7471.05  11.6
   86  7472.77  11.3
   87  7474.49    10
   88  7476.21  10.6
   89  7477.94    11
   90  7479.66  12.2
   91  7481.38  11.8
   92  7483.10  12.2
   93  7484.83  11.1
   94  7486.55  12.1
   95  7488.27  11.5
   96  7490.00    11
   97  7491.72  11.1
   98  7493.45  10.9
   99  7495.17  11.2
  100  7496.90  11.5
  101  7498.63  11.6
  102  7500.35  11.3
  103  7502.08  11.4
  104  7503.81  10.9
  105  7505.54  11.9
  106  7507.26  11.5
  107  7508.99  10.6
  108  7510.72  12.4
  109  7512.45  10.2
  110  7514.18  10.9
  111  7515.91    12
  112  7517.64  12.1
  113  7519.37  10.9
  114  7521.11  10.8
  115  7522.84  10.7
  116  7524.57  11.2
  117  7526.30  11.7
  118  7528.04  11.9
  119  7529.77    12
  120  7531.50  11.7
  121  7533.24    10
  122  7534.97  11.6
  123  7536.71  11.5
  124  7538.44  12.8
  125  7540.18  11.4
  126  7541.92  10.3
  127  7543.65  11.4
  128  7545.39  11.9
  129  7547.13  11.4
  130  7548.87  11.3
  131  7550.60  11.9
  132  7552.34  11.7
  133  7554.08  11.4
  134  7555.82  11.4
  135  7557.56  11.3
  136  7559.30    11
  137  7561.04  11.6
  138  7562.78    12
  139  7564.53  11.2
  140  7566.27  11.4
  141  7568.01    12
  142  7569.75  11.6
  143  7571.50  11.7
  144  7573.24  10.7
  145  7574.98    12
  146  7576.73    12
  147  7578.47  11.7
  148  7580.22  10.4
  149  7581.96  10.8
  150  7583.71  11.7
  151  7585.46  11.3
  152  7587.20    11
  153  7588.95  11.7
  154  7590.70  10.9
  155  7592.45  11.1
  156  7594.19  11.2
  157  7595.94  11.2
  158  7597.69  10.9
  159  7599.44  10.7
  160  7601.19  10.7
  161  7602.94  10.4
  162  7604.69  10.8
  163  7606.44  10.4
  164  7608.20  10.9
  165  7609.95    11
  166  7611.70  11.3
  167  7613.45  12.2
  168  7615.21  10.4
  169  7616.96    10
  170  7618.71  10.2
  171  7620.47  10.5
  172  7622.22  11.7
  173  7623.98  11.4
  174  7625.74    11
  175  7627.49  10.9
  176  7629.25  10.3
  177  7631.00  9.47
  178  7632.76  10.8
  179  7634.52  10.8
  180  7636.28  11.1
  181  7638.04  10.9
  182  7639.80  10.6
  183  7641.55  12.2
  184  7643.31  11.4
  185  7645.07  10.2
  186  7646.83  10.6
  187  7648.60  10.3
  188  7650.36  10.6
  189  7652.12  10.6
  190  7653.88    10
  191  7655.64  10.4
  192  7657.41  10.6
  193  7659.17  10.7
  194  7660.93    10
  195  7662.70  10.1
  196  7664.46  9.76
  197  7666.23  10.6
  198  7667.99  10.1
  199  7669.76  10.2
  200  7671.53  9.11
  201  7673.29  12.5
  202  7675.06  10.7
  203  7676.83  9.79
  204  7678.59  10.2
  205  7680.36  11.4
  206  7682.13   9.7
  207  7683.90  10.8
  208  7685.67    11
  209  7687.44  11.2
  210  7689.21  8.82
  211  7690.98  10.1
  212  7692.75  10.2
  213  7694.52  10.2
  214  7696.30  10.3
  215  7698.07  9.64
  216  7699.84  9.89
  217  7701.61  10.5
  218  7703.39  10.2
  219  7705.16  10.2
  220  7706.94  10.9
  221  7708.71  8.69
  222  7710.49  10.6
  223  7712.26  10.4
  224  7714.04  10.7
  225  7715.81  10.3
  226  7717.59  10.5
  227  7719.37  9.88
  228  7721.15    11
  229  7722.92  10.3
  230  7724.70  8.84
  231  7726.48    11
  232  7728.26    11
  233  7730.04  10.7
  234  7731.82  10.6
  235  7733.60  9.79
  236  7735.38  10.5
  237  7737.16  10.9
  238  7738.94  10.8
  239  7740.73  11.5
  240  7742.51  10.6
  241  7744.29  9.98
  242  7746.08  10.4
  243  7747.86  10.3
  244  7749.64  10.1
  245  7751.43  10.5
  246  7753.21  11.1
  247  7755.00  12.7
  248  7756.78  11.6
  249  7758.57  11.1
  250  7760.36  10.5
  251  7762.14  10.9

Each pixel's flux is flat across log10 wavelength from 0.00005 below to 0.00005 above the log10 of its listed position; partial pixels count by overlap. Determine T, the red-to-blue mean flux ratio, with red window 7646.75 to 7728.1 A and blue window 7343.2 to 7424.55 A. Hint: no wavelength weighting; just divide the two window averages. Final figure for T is 0.93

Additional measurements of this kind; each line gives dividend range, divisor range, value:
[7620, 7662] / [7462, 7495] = 0.94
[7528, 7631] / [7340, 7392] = 1.01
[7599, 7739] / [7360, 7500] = 0.93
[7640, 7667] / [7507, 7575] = 0.92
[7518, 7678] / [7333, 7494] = 0.98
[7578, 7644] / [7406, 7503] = 0.97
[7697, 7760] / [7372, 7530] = 0.93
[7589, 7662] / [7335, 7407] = 0.97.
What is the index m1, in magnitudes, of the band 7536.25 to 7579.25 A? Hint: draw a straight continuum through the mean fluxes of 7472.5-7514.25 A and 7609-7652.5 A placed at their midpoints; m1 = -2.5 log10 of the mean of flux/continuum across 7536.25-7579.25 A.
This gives -0.05 mag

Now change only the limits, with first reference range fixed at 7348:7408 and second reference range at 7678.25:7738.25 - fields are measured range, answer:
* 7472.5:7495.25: -0.04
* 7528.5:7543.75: -0.07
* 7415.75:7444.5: -0.02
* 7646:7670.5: 0.01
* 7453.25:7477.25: -0.05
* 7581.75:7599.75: -0.06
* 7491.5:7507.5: -0.05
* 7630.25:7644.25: -0.04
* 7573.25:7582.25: -0.07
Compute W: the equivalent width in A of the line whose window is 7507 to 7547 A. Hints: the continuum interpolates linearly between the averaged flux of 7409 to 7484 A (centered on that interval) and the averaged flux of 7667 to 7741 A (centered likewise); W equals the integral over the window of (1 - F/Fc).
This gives -1.2 A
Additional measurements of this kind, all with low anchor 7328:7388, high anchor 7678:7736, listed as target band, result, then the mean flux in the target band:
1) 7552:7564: -0.9 A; 11.5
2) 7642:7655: -0.2 A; 10.6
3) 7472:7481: -0.2 A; 11.1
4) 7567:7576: -0.8 A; 11.6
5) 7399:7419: -0.1 A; 11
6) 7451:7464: -1.1 A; 11.8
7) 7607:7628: -0.9 A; 10.9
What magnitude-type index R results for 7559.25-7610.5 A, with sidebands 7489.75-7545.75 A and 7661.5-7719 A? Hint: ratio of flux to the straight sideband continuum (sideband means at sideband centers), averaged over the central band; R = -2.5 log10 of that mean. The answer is -0.027 mag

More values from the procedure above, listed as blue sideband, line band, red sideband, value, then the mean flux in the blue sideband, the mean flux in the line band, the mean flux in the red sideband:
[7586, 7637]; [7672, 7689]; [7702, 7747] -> -0.01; 10.9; 10.7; 10.4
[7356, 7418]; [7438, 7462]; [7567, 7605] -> -0.03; 11.2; 11.5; 11.2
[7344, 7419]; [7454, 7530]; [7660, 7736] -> -0.06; 11.1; 11.4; 10.3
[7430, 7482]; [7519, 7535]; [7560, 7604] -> 0.01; 11.4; 11.2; 11.3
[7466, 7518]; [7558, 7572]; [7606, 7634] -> -0.05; 11.4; 11.5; 10.8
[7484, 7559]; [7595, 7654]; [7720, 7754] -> 0.02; 11.4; 10.8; 10.5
